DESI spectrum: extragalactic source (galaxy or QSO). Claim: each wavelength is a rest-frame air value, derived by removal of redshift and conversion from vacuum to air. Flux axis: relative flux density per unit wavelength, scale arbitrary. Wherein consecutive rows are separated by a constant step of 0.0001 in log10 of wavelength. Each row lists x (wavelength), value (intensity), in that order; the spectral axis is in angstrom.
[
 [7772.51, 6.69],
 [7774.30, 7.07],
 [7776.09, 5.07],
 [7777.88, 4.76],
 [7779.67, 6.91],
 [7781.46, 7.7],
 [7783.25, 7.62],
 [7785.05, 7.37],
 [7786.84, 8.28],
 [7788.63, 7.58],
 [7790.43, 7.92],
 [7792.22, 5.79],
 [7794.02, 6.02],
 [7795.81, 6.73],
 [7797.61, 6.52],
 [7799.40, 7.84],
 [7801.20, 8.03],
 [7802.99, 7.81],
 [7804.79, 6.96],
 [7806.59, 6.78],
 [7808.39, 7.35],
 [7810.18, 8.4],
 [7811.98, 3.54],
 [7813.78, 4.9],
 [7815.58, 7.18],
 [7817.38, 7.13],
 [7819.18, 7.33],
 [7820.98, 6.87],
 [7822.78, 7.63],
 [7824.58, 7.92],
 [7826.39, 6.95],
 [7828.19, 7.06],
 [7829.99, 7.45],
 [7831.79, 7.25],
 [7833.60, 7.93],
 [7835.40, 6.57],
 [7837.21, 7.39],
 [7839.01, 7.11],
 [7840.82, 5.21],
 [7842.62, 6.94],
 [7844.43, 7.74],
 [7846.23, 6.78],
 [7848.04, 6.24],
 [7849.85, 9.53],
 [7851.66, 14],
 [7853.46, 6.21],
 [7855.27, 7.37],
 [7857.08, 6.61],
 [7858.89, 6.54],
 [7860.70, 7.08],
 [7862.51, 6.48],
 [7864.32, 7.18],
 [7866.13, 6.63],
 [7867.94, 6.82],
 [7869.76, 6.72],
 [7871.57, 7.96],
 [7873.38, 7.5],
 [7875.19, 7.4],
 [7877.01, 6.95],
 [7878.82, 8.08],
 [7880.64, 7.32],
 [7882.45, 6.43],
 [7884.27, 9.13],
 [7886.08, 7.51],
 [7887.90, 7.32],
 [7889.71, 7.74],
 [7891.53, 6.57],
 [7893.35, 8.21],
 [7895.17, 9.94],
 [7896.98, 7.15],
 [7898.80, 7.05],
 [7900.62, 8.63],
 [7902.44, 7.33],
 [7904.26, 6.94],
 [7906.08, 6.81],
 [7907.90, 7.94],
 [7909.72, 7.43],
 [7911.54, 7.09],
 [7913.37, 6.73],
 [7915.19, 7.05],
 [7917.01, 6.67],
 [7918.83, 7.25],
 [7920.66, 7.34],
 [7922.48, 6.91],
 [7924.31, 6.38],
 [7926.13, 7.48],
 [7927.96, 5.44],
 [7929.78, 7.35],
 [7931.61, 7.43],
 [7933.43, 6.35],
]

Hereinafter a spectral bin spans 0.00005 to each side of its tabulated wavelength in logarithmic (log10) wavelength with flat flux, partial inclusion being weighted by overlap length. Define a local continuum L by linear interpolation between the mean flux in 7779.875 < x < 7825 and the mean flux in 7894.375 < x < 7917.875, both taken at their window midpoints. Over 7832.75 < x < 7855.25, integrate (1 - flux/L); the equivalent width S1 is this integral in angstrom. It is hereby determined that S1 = -1.26 angstrom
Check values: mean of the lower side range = 7.08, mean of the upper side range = 7.43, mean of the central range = 7.63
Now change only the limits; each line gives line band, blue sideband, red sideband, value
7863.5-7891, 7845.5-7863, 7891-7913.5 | 0.99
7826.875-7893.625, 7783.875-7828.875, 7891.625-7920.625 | -0.98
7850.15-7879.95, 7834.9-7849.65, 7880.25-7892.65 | -1.43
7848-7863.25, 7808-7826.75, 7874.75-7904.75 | -1.35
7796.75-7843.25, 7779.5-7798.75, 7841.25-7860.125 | 2.69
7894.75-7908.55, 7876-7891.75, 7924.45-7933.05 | -0.77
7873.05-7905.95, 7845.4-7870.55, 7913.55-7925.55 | -1.93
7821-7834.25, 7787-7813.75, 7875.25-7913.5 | -0.57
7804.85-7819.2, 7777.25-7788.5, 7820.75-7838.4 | 1.42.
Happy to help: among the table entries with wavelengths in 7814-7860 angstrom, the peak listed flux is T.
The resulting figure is 14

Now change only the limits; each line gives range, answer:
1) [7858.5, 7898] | 9.94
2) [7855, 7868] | 7.37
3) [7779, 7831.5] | 8.4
